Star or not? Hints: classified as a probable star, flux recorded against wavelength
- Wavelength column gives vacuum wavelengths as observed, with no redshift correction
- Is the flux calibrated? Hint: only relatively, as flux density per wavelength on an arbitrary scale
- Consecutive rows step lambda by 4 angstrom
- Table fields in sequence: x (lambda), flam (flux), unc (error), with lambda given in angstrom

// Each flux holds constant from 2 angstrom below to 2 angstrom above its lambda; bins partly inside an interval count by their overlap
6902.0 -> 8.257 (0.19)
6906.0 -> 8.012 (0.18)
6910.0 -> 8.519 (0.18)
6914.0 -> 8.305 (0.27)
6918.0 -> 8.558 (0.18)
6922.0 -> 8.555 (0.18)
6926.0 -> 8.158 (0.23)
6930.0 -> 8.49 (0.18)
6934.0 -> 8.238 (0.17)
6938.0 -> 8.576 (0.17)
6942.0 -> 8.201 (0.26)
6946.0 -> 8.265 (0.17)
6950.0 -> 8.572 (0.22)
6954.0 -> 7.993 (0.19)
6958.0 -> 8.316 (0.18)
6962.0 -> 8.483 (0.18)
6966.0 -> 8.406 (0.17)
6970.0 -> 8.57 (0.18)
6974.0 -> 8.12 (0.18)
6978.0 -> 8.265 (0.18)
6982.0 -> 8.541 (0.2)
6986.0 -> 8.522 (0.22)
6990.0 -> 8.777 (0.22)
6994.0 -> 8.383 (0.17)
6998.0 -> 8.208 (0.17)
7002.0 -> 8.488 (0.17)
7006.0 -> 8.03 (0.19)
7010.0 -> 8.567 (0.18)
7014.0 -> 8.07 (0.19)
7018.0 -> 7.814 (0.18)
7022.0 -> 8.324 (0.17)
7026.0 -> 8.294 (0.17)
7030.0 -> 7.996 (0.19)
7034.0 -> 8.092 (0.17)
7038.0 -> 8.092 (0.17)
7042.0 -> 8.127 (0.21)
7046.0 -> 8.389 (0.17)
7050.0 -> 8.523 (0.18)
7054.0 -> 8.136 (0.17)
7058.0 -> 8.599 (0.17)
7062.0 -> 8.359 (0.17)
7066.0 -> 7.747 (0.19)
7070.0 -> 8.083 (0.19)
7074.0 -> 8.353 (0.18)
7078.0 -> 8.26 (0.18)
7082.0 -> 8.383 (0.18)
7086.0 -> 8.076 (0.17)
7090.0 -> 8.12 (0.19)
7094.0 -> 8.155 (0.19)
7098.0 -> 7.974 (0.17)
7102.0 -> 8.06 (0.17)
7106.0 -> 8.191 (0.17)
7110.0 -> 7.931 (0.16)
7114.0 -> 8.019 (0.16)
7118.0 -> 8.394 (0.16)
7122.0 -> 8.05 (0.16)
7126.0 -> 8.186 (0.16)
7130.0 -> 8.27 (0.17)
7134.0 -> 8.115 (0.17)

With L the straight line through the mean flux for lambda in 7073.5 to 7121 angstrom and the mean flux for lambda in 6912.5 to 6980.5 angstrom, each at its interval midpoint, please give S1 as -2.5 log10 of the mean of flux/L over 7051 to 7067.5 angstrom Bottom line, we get -0.01 mag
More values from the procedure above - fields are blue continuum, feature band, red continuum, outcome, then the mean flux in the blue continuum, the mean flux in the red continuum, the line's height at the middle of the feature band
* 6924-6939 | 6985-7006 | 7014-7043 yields -0.032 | 8.35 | 8.1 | 8.19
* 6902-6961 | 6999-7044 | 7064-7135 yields 0.007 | 8.34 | 8.13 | 8.23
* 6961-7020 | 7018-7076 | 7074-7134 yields 0.006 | 8.35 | 8.15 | 8.25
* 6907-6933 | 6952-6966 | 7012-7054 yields 0.005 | 8.41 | 8.17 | 8.33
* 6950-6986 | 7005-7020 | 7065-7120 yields 0.020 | 8.36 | 8.13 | 8.28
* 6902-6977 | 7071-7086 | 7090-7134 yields -0.015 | 8.35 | 8.12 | 8.17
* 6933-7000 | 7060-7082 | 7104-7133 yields 0.005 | 8.38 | 8.15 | 8.22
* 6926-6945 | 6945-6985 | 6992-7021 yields -0.008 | 8.35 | 8.23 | 8.3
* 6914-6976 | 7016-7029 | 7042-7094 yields 0.021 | 8.36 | 8.24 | 8.29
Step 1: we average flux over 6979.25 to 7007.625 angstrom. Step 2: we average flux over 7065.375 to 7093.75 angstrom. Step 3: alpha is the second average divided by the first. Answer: 0.97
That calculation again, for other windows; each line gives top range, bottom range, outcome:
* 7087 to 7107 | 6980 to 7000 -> 0.95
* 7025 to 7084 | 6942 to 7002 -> 0.98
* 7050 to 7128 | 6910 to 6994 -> 0.97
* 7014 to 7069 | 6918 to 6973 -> 0.98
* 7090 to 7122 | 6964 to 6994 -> 0.96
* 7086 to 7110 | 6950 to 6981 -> 0.97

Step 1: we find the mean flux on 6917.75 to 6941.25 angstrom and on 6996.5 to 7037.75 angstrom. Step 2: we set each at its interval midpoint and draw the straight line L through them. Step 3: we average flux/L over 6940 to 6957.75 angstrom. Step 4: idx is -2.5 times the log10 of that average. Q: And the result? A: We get 0.01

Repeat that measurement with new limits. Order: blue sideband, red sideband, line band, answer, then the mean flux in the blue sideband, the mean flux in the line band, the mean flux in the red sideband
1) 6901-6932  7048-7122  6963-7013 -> -0.02 mag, 8.36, 8.4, 8.18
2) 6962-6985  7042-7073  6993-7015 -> 0.01 mag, 8.4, 8.3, 8.26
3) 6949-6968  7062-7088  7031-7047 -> 0.01 mag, 8.34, 8.15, 8.17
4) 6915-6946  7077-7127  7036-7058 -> -0.01 mag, 8.39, 8.28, 8.13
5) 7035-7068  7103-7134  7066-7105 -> 0.01 mag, 8.24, 8.14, 8.14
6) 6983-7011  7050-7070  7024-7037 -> 0.03 mag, 8.42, 8.12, 8.23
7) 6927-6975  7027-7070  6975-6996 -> -0.02 mag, 8.35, 8.48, 8.2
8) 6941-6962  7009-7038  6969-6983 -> -0.01 mag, 8.29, 8.35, 8.15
